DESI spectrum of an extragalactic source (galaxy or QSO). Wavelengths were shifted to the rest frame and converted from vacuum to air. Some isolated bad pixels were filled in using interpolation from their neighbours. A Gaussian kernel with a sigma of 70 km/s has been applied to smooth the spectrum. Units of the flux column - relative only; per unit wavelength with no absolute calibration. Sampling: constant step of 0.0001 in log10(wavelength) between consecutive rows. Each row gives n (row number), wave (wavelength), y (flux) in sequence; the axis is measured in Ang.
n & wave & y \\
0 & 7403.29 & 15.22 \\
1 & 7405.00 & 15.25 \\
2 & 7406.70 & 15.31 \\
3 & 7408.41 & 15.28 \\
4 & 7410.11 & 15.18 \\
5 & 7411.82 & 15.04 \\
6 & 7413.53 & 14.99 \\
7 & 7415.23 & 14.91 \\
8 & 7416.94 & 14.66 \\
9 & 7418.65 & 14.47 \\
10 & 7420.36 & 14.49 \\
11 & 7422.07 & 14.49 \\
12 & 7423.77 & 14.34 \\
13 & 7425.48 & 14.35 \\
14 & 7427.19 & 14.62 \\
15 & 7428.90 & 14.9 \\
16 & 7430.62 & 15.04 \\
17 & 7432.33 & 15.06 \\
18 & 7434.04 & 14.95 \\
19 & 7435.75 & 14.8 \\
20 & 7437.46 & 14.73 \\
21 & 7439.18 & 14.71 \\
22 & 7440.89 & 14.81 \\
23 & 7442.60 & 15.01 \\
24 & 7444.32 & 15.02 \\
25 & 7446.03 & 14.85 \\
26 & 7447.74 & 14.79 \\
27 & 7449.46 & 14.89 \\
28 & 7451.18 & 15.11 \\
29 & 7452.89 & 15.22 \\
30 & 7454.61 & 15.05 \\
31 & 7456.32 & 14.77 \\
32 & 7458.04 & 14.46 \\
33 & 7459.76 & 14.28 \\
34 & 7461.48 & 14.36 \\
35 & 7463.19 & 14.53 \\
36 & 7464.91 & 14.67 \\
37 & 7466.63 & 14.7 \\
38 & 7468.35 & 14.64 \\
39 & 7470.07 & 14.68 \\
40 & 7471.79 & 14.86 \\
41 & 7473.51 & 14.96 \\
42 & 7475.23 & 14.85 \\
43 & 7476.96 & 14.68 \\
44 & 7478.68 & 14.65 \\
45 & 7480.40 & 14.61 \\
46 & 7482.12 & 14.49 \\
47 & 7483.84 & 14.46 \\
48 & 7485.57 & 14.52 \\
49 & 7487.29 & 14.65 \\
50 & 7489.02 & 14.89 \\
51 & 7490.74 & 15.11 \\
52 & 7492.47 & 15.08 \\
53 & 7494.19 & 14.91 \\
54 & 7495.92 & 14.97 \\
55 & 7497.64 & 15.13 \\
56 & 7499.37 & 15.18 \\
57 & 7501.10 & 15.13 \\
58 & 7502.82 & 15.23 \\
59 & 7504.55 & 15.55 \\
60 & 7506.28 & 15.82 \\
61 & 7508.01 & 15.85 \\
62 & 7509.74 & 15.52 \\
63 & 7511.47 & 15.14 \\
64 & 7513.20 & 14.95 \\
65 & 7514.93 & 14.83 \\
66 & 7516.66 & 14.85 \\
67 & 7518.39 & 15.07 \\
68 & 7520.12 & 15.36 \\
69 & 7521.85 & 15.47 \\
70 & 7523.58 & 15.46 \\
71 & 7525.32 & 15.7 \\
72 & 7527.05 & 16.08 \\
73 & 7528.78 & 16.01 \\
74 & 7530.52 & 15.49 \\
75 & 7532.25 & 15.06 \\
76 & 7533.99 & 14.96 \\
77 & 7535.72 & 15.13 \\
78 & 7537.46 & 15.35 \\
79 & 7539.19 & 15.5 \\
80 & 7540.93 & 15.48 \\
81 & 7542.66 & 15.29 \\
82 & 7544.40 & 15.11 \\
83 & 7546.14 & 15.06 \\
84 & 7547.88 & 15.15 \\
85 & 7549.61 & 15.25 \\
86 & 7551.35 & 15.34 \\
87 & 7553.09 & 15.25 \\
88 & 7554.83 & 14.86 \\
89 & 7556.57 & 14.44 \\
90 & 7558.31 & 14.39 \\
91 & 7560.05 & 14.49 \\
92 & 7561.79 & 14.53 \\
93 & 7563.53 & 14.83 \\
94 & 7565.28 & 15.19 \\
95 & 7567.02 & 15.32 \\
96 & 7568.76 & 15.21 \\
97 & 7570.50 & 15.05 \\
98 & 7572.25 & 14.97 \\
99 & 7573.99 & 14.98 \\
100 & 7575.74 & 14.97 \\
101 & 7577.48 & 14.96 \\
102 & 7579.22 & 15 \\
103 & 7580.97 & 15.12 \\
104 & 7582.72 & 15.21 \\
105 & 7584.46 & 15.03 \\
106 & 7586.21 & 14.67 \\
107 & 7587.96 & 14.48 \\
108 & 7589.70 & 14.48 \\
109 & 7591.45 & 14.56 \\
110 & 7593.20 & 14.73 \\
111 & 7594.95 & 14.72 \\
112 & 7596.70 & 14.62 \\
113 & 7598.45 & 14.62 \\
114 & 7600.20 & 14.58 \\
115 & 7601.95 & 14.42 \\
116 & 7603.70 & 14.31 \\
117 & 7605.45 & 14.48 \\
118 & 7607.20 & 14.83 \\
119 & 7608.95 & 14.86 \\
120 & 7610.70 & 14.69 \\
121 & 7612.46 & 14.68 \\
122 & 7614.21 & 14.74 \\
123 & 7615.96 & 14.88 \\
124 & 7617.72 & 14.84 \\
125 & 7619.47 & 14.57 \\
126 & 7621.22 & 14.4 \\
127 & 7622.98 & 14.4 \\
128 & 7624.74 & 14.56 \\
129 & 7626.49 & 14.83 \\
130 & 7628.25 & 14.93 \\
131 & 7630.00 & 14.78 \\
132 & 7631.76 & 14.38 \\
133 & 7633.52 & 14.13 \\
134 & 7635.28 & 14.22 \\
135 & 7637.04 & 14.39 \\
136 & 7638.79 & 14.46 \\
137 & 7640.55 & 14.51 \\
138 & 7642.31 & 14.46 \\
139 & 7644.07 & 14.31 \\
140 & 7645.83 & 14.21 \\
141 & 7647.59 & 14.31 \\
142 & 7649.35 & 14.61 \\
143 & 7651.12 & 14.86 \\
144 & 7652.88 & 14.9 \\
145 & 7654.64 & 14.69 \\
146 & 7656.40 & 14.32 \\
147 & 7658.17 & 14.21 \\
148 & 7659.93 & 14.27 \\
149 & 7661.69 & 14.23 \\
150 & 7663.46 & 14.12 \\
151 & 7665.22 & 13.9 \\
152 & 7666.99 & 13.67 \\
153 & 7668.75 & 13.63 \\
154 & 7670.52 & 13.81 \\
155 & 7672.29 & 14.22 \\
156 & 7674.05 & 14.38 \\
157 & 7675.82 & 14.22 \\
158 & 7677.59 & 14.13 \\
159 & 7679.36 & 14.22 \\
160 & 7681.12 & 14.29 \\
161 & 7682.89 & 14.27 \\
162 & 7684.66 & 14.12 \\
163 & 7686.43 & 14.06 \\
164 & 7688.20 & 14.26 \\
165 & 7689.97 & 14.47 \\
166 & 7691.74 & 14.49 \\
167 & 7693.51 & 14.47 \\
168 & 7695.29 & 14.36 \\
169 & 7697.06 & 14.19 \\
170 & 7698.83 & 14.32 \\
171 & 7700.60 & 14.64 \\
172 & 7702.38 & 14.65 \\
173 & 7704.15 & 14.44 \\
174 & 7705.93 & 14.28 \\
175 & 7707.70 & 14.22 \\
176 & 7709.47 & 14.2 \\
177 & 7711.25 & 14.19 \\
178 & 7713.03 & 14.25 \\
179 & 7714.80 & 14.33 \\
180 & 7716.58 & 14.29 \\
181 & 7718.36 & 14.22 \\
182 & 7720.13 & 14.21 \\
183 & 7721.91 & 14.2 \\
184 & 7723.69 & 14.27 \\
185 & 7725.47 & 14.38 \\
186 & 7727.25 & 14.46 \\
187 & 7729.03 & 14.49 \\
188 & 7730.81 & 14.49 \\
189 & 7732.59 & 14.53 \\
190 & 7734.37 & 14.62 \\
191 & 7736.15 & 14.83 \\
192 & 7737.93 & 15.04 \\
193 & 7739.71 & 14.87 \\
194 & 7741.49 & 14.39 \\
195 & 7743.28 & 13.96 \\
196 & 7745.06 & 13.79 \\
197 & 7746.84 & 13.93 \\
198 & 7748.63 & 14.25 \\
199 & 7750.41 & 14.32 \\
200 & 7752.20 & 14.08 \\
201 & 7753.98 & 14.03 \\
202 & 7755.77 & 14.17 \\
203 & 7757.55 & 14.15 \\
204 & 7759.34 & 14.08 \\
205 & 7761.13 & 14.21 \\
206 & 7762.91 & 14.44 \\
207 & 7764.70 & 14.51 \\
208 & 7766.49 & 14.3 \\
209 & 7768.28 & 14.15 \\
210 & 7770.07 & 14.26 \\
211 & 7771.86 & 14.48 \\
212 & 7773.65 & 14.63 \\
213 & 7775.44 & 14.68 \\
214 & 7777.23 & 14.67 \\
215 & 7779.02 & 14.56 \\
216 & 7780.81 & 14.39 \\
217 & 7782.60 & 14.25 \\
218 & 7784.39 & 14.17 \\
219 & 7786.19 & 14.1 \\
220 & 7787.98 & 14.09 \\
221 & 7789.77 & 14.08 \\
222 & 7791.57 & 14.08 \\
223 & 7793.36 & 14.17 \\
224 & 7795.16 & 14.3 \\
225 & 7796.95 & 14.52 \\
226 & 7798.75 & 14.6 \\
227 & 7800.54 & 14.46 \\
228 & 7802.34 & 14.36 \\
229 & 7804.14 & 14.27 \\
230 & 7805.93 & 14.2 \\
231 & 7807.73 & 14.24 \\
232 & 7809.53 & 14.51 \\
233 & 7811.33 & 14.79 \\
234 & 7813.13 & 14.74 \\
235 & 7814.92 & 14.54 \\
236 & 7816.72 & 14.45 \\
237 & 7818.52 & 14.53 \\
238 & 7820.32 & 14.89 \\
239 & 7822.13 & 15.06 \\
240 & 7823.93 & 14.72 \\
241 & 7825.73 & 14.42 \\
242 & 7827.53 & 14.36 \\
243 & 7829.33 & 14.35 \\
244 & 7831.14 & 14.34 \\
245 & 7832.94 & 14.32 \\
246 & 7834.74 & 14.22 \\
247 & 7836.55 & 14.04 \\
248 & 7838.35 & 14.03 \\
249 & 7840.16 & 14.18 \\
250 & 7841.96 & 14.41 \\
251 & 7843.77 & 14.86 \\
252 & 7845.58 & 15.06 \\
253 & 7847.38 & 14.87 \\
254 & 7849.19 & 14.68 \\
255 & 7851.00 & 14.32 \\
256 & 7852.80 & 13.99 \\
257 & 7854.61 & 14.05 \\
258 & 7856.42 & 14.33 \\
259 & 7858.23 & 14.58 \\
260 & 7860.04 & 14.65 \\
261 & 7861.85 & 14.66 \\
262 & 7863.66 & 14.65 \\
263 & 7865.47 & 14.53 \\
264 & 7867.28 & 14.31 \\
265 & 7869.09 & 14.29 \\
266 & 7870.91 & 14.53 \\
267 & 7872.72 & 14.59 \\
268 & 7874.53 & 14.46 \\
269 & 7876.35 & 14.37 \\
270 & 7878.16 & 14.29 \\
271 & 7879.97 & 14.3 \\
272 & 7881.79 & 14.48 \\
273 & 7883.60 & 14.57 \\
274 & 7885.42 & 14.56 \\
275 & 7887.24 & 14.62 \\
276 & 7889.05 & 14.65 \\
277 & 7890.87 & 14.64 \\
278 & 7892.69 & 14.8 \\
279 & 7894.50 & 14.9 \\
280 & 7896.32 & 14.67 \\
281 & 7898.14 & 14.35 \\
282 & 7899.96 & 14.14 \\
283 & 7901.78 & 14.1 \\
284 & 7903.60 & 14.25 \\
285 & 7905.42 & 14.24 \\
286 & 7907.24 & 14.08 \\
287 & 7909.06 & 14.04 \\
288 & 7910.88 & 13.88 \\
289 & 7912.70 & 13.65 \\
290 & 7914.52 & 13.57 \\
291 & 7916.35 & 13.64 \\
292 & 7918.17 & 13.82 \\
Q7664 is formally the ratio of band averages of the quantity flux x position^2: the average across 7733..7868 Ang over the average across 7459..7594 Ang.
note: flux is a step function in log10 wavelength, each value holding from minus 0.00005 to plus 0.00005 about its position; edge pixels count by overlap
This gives 1.0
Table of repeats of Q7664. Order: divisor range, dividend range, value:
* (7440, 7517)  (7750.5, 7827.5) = 1.05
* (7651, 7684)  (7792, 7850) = 1.06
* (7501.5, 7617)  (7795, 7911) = 1.04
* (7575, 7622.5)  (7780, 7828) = 1.03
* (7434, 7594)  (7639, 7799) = 1.01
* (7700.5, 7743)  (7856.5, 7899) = 1.05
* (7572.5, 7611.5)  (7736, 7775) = 1.01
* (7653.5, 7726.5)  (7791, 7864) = 1.05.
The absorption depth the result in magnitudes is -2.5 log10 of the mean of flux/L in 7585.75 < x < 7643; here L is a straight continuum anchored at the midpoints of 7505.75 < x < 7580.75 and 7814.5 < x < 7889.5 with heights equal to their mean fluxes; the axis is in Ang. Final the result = 0.03 mag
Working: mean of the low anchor 15.2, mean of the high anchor 14.5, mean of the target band 14.6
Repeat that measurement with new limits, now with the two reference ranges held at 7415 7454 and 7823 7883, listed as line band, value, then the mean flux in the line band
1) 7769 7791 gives 0.01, 14.4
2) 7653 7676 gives 0.03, 14.2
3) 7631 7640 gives 0.02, 14.3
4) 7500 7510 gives -0.06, 15.5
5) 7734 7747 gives 0.01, 14.5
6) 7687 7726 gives 0.02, 14.3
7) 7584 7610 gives 0.00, 14.6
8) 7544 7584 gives -0.02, 15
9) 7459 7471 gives 0.02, 14.6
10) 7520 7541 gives -0.05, 15.5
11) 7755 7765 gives 0.02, 14.3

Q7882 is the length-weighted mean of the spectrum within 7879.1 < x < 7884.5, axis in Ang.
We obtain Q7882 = 14.5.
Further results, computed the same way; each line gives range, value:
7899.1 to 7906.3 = 14.2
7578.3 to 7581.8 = 15.1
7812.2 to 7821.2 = 14.6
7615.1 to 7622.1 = 14.7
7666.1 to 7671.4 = 13.7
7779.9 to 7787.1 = 14.2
